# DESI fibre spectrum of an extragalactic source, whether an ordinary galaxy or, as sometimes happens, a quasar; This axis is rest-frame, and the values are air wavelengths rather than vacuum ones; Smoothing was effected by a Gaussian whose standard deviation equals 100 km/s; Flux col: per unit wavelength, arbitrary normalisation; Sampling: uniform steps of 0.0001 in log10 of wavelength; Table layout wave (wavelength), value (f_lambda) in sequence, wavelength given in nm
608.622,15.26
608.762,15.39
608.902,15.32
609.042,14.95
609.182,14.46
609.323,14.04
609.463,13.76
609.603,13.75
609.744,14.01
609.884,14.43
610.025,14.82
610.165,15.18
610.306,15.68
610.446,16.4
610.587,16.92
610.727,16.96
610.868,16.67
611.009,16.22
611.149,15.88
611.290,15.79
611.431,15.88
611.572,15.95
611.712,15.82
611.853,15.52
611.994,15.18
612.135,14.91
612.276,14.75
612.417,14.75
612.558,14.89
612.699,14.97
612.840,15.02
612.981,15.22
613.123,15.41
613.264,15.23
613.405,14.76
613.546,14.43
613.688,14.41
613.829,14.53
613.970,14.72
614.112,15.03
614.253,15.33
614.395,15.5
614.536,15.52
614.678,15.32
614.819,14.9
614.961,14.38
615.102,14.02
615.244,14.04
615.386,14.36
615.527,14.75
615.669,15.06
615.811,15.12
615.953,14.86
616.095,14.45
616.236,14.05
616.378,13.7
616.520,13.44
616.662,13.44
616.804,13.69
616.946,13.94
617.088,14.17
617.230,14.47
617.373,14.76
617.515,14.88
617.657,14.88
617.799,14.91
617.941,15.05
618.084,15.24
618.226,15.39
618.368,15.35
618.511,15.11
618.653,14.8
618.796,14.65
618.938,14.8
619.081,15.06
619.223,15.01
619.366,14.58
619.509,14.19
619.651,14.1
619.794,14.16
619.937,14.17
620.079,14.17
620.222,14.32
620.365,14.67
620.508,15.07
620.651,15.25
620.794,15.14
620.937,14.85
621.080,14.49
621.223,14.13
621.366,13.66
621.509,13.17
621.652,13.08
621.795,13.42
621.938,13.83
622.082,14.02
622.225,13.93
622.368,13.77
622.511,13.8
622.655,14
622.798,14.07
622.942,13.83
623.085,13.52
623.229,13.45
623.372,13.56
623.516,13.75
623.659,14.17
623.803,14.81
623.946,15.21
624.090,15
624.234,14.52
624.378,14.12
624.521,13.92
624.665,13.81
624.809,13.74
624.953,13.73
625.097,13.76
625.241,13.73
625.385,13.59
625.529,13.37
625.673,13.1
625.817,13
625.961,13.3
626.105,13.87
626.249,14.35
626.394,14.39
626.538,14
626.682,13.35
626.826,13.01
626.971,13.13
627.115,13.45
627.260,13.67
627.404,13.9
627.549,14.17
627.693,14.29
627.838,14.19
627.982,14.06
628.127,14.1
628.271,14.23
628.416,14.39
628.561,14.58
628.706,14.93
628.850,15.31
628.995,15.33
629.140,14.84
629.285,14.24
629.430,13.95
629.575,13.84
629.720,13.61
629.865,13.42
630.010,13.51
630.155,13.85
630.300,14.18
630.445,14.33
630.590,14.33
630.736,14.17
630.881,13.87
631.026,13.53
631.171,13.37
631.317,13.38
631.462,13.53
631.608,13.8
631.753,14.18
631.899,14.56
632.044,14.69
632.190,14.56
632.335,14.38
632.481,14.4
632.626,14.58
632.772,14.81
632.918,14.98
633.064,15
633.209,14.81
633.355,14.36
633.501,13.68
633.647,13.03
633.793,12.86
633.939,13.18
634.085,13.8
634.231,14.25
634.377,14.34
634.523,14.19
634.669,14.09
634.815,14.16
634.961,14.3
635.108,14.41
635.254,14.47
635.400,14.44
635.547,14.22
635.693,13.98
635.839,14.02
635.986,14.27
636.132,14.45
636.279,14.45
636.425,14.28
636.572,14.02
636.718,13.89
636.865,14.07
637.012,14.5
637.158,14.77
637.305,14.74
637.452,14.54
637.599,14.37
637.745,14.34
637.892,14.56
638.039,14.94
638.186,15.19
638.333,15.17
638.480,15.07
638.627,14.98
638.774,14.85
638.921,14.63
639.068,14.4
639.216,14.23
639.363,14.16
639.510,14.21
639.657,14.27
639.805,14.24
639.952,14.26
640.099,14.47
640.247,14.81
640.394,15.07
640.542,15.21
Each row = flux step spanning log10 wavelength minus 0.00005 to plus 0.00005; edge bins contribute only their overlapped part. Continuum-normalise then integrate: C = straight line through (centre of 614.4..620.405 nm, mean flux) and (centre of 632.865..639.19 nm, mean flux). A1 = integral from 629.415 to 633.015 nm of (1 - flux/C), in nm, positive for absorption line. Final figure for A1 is 0.08 nm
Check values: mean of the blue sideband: 14.6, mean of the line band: 14.1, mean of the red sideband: 14.3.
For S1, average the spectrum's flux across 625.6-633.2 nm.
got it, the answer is 14.1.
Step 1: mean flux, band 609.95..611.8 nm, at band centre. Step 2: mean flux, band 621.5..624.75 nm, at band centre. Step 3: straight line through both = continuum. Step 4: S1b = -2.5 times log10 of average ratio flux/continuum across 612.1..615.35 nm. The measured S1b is 0.05 mag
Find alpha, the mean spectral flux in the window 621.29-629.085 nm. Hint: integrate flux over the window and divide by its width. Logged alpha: 13.9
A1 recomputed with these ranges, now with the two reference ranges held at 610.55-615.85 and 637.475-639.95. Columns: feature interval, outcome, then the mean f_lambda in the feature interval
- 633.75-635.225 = 0.07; 14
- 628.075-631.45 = 0.15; 14.1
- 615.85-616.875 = 0.08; 14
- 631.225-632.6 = 0.05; 14.2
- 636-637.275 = 0.03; 14.3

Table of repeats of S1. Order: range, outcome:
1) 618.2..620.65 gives 14.7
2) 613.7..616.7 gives 14.6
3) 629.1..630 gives 13.9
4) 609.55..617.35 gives 15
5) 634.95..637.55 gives 14.3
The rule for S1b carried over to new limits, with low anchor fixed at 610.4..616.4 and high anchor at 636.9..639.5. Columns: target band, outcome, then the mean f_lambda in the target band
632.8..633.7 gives 0.03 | 14.4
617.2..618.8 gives 0.01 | 15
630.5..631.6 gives 0.08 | 13.7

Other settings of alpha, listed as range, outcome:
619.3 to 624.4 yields 14.2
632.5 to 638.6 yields 14.3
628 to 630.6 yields 14.3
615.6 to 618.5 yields 14.6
